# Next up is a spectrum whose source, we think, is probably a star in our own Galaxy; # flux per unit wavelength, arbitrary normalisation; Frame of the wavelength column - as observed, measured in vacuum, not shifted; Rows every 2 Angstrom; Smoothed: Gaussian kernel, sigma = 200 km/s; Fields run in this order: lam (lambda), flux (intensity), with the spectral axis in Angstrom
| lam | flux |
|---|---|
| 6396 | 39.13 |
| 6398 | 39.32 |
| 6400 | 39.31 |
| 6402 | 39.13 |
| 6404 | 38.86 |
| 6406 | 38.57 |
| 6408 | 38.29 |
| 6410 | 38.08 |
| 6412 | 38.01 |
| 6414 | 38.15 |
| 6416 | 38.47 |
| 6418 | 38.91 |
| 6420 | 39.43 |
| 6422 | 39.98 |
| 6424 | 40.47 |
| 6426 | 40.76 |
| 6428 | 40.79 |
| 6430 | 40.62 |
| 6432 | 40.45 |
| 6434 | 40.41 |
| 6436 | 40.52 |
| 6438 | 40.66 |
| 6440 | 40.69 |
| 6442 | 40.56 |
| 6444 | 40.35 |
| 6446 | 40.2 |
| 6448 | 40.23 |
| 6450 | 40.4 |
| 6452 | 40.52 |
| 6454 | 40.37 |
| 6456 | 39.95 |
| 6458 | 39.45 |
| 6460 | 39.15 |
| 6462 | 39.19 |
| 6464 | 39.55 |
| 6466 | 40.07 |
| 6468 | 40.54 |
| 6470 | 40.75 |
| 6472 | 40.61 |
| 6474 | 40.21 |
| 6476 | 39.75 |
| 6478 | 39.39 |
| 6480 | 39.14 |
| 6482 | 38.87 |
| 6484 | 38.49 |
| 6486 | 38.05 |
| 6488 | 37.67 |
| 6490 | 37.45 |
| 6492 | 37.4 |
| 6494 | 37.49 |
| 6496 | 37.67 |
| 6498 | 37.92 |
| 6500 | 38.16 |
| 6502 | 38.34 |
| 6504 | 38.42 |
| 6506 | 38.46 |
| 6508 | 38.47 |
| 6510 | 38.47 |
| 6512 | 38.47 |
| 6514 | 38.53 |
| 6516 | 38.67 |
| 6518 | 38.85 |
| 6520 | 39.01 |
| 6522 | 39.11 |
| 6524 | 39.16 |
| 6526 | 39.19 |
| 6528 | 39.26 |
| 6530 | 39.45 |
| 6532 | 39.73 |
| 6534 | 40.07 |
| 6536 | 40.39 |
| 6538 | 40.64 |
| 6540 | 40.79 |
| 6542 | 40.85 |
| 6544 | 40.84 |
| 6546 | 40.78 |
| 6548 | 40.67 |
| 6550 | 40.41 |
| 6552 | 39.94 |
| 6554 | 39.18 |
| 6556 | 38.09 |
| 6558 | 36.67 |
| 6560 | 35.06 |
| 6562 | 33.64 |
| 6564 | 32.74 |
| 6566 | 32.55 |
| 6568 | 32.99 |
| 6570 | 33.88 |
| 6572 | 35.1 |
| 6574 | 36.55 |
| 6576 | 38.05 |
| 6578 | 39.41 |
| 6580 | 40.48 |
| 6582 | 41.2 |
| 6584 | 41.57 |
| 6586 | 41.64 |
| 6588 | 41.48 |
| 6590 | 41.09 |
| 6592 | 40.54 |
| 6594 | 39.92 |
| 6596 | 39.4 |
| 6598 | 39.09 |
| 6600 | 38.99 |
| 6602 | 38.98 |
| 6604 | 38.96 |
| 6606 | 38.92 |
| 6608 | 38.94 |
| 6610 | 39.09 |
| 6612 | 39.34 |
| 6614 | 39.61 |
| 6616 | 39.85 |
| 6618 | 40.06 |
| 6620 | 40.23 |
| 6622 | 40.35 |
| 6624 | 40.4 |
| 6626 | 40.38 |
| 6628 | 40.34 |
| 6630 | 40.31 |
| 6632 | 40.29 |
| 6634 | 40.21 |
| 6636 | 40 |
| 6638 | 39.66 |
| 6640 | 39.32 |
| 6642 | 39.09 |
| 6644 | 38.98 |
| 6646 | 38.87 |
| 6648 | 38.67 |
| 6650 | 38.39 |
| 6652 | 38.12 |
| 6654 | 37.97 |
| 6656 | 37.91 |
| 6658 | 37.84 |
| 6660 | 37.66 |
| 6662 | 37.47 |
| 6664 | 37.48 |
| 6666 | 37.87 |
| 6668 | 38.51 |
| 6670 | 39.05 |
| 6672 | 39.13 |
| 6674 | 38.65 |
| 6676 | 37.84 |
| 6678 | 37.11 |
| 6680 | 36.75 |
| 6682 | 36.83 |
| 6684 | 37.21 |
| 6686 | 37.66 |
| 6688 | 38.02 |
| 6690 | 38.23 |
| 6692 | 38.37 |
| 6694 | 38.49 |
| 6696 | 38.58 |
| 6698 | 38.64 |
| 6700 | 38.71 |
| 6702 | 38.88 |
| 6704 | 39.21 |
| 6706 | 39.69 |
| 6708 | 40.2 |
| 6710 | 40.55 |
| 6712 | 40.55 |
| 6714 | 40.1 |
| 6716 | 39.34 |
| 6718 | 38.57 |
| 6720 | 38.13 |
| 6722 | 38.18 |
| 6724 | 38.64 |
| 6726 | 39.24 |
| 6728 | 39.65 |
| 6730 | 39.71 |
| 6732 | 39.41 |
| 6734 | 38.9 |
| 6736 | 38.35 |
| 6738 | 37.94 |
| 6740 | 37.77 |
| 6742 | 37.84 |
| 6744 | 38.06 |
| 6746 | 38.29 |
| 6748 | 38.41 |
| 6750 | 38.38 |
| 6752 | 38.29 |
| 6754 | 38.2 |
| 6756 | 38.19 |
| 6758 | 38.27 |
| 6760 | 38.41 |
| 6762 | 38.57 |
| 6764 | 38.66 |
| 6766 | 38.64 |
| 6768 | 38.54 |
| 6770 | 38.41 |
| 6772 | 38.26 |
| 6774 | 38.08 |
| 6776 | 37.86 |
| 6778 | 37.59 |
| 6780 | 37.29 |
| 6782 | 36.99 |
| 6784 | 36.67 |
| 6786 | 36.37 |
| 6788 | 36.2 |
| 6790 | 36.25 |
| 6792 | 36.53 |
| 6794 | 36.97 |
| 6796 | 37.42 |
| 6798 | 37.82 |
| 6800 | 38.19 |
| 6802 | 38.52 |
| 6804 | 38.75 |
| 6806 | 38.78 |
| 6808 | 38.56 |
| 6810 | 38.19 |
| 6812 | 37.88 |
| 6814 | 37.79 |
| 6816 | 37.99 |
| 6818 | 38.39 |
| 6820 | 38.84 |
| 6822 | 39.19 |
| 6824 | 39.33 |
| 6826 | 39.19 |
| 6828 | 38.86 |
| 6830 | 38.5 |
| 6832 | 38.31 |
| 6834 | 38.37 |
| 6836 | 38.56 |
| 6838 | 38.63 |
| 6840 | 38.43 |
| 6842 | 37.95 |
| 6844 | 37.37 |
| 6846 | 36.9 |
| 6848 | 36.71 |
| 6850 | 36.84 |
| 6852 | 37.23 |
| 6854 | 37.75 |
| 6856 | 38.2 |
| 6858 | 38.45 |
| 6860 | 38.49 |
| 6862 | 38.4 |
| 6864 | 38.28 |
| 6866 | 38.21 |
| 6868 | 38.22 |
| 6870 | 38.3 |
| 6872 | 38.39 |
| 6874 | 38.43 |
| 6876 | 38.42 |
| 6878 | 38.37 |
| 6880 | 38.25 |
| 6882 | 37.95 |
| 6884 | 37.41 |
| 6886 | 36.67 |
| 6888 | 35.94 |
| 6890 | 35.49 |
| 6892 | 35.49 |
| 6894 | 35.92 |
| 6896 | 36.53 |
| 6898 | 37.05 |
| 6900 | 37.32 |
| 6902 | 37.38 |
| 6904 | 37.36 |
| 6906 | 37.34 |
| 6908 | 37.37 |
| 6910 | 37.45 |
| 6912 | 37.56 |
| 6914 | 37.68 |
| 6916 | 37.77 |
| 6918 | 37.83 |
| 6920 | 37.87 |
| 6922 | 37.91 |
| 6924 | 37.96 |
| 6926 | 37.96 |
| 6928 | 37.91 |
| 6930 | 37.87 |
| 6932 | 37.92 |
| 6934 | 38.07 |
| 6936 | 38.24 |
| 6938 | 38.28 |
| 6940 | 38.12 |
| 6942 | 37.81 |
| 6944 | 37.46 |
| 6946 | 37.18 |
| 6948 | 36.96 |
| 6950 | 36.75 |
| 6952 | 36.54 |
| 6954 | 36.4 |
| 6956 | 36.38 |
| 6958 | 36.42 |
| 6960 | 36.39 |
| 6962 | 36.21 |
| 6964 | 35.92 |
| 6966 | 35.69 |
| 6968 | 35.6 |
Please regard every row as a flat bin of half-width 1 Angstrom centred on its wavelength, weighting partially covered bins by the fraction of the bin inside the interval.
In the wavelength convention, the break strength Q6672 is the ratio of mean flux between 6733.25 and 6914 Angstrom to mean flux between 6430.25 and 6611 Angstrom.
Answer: 0.97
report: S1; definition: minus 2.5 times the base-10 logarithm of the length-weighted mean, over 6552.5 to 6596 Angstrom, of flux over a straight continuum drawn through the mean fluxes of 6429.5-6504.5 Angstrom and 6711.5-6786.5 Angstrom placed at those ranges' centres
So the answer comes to 0.04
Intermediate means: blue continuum 39.5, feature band 37.8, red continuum 38.4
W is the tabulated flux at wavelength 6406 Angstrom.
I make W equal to 38.57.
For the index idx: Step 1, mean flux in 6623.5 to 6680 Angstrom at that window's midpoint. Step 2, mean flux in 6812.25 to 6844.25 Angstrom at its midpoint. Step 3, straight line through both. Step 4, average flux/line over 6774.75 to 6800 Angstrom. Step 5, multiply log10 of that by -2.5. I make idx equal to 0.04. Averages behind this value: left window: 38.8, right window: 38.5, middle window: 37.1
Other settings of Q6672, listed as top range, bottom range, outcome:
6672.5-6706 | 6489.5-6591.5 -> 0.99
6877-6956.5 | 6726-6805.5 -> 0.98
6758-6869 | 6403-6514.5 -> 0.97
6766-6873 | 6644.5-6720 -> 0.99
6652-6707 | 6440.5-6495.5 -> 0.97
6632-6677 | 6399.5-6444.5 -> 0.97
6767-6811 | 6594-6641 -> 0.95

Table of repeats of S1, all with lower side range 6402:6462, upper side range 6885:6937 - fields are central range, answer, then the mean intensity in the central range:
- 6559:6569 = 0.17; 33.4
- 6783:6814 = 0.01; 37.5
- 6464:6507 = 0.02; 38.8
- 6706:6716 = -0.05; 40.2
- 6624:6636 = -0.04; 40.3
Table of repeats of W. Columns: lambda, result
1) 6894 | 35.92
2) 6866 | 38.21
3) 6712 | 40.55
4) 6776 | 37.86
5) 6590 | 41.09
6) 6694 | 38.49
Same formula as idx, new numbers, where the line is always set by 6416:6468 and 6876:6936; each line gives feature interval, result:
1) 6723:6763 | -0.005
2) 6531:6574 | 0.046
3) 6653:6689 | 0.027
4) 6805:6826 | -0.017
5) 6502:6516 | 0.035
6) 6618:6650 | -0.021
